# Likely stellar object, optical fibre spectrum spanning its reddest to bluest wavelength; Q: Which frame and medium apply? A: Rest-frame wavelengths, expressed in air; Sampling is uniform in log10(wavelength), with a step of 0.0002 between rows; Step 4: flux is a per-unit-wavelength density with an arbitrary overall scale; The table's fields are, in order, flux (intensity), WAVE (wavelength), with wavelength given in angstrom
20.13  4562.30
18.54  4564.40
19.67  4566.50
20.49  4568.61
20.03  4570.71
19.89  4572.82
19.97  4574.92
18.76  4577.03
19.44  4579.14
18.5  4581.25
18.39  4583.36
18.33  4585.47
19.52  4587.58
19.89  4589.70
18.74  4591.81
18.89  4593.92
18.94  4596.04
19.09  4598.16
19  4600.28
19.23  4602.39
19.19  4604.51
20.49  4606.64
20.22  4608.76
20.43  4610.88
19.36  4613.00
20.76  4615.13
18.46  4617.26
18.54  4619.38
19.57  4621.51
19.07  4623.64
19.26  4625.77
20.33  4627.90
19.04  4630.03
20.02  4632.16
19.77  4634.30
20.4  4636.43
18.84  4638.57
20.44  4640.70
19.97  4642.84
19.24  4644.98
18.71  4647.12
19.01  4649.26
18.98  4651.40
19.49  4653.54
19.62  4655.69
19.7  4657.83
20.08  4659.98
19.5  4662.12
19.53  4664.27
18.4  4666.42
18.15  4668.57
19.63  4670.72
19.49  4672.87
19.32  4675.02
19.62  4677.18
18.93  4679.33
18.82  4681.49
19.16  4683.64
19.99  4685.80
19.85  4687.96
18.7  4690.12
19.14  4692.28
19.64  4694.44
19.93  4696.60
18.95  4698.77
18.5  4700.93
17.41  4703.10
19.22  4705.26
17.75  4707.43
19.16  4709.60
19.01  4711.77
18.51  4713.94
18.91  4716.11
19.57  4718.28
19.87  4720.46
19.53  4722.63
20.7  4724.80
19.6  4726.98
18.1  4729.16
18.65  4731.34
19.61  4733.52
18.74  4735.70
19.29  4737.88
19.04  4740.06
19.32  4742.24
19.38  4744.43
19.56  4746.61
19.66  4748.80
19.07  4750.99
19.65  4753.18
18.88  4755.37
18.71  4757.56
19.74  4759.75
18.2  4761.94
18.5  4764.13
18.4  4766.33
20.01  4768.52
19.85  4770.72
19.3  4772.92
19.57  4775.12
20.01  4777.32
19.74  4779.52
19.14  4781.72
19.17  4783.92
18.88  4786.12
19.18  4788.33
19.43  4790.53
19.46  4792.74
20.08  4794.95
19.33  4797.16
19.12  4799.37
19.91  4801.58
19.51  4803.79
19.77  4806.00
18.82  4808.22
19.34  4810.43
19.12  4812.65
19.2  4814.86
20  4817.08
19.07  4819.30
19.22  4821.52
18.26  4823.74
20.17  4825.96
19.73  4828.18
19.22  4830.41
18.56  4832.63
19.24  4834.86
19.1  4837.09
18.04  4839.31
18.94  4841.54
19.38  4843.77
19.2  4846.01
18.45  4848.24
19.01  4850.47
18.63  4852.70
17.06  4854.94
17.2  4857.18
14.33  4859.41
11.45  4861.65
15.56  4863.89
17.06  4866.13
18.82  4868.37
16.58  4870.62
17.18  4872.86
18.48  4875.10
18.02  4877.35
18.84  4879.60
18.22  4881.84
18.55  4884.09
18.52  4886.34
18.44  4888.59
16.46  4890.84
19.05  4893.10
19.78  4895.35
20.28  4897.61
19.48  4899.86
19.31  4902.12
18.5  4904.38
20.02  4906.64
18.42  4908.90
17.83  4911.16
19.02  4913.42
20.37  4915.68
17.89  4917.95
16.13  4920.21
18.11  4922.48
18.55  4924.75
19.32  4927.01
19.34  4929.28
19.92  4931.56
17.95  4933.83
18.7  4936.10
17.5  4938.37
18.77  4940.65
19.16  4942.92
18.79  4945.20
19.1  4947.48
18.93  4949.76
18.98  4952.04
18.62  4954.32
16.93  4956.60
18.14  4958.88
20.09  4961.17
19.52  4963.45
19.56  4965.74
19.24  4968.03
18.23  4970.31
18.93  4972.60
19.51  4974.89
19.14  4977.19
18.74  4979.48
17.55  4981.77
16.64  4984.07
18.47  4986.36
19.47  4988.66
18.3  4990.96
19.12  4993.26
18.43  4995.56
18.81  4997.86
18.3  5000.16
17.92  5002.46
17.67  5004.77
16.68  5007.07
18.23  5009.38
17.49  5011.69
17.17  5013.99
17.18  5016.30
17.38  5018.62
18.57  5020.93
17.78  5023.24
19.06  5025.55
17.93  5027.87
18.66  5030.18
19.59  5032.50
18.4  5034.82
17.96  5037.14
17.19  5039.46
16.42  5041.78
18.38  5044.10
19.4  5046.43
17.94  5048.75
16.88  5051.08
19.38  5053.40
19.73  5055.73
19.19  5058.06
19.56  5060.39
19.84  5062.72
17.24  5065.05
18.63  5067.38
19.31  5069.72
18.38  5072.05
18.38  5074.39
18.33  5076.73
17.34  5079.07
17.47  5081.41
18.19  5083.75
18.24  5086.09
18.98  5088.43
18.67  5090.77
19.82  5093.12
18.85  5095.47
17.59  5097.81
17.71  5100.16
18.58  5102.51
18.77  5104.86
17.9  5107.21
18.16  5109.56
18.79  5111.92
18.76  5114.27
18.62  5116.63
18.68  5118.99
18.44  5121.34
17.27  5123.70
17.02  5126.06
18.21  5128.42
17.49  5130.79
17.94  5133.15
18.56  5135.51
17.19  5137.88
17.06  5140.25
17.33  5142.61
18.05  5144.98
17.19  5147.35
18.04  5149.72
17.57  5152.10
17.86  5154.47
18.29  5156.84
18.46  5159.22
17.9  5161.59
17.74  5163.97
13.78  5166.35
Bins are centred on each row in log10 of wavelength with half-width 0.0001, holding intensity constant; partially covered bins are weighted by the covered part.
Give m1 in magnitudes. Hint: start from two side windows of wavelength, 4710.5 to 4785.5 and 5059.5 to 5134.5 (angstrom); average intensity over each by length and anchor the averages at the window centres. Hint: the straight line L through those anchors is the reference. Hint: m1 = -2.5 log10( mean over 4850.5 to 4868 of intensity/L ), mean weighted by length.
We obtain 0.17 mag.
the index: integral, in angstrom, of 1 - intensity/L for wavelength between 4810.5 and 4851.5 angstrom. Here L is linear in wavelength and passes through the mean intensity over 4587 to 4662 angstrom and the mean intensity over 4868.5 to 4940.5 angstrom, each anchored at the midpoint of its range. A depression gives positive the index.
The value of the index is -0.7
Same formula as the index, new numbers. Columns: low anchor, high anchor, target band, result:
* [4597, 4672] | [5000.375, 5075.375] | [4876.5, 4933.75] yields -0.2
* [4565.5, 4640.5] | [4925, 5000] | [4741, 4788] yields -0.3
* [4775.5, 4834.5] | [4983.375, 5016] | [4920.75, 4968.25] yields -0.9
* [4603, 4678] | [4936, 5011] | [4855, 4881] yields 2.9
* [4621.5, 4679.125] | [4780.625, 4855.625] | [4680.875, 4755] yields 0.6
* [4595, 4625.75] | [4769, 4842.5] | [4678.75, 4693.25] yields 0.1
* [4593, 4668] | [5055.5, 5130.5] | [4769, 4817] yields -0.9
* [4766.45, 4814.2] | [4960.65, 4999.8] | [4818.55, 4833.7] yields 0.1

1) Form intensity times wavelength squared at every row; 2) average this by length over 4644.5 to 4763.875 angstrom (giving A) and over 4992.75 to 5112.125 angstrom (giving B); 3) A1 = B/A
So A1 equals 1.1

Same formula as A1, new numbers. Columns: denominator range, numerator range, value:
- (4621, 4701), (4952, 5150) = 1.11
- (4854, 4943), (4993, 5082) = 1.07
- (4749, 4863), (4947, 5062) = 1.06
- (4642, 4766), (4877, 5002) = 1.07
